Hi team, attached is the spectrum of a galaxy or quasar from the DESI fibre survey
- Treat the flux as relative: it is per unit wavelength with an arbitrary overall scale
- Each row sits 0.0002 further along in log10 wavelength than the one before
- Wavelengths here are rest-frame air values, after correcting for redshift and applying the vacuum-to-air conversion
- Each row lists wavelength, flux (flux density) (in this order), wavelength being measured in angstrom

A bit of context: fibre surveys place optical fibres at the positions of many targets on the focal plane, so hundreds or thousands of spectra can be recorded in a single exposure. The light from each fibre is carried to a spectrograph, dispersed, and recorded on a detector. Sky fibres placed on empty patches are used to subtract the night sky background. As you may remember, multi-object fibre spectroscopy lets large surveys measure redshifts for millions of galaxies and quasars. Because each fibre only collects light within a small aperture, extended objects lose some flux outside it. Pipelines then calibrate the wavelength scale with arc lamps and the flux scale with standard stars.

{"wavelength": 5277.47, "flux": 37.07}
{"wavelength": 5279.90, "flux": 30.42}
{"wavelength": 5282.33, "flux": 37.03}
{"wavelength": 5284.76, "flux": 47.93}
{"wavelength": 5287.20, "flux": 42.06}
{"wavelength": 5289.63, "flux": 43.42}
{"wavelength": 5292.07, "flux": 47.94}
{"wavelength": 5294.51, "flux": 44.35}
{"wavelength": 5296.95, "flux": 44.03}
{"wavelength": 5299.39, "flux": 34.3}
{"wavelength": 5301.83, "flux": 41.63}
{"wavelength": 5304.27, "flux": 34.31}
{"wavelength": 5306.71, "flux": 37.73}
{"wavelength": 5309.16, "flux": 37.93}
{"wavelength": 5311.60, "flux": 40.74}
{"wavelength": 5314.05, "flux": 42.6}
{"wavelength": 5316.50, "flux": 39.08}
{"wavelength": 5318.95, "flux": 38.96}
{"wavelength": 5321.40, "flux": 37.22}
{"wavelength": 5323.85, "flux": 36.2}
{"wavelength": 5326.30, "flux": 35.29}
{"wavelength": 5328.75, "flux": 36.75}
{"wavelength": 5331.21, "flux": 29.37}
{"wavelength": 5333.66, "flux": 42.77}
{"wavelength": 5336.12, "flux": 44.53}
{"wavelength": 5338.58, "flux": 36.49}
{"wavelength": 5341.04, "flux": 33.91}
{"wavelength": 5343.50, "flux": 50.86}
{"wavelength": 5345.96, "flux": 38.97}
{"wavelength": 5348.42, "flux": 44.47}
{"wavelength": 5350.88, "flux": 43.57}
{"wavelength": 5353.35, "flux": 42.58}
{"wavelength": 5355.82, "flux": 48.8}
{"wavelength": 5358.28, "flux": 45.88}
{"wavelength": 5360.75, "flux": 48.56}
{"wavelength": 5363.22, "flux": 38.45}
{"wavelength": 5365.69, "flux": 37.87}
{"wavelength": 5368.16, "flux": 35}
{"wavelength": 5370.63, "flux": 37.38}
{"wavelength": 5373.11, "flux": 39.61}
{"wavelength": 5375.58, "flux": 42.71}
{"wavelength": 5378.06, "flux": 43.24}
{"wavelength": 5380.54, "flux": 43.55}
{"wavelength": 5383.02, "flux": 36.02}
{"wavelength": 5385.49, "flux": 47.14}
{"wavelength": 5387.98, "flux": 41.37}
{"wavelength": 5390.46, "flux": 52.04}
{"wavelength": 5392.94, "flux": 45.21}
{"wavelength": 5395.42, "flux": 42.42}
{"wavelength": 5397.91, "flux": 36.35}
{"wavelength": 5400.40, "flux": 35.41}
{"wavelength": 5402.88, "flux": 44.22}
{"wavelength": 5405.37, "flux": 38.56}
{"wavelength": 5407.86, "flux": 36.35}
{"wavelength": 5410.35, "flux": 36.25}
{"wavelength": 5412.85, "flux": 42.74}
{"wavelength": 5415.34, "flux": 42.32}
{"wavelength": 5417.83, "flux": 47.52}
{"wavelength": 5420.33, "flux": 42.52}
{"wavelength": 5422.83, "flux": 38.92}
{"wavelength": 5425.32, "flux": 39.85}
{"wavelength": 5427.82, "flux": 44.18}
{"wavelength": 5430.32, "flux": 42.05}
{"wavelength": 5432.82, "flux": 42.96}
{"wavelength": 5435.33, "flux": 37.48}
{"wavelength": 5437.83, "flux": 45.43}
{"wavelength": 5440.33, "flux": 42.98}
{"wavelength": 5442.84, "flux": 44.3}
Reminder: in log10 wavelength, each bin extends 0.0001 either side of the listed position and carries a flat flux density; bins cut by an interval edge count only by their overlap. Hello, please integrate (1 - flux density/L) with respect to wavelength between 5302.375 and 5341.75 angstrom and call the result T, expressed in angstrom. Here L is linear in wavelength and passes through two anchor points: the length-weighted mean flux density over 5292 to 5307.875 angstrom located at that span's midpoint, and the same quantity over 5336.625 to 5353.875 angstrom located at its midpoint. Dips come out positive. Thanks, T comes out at 2.9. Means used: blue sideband 40.1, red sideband 41.6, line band 37.9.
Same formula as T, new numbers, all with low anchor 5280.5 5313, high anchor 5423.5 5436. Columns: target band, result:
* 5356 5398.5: -1.06 angstrom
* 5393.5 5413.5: 1.03 angstrom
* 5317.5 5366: 0.47 angstrom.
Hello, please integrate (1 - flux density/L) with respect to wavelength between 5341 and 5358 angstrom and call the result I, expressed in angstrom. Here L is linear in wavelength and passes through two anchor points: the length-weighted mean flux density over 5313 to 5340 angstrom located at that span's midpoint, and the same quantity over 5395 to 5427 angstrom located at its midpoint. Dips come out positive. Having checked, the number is -2.40 angstrom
